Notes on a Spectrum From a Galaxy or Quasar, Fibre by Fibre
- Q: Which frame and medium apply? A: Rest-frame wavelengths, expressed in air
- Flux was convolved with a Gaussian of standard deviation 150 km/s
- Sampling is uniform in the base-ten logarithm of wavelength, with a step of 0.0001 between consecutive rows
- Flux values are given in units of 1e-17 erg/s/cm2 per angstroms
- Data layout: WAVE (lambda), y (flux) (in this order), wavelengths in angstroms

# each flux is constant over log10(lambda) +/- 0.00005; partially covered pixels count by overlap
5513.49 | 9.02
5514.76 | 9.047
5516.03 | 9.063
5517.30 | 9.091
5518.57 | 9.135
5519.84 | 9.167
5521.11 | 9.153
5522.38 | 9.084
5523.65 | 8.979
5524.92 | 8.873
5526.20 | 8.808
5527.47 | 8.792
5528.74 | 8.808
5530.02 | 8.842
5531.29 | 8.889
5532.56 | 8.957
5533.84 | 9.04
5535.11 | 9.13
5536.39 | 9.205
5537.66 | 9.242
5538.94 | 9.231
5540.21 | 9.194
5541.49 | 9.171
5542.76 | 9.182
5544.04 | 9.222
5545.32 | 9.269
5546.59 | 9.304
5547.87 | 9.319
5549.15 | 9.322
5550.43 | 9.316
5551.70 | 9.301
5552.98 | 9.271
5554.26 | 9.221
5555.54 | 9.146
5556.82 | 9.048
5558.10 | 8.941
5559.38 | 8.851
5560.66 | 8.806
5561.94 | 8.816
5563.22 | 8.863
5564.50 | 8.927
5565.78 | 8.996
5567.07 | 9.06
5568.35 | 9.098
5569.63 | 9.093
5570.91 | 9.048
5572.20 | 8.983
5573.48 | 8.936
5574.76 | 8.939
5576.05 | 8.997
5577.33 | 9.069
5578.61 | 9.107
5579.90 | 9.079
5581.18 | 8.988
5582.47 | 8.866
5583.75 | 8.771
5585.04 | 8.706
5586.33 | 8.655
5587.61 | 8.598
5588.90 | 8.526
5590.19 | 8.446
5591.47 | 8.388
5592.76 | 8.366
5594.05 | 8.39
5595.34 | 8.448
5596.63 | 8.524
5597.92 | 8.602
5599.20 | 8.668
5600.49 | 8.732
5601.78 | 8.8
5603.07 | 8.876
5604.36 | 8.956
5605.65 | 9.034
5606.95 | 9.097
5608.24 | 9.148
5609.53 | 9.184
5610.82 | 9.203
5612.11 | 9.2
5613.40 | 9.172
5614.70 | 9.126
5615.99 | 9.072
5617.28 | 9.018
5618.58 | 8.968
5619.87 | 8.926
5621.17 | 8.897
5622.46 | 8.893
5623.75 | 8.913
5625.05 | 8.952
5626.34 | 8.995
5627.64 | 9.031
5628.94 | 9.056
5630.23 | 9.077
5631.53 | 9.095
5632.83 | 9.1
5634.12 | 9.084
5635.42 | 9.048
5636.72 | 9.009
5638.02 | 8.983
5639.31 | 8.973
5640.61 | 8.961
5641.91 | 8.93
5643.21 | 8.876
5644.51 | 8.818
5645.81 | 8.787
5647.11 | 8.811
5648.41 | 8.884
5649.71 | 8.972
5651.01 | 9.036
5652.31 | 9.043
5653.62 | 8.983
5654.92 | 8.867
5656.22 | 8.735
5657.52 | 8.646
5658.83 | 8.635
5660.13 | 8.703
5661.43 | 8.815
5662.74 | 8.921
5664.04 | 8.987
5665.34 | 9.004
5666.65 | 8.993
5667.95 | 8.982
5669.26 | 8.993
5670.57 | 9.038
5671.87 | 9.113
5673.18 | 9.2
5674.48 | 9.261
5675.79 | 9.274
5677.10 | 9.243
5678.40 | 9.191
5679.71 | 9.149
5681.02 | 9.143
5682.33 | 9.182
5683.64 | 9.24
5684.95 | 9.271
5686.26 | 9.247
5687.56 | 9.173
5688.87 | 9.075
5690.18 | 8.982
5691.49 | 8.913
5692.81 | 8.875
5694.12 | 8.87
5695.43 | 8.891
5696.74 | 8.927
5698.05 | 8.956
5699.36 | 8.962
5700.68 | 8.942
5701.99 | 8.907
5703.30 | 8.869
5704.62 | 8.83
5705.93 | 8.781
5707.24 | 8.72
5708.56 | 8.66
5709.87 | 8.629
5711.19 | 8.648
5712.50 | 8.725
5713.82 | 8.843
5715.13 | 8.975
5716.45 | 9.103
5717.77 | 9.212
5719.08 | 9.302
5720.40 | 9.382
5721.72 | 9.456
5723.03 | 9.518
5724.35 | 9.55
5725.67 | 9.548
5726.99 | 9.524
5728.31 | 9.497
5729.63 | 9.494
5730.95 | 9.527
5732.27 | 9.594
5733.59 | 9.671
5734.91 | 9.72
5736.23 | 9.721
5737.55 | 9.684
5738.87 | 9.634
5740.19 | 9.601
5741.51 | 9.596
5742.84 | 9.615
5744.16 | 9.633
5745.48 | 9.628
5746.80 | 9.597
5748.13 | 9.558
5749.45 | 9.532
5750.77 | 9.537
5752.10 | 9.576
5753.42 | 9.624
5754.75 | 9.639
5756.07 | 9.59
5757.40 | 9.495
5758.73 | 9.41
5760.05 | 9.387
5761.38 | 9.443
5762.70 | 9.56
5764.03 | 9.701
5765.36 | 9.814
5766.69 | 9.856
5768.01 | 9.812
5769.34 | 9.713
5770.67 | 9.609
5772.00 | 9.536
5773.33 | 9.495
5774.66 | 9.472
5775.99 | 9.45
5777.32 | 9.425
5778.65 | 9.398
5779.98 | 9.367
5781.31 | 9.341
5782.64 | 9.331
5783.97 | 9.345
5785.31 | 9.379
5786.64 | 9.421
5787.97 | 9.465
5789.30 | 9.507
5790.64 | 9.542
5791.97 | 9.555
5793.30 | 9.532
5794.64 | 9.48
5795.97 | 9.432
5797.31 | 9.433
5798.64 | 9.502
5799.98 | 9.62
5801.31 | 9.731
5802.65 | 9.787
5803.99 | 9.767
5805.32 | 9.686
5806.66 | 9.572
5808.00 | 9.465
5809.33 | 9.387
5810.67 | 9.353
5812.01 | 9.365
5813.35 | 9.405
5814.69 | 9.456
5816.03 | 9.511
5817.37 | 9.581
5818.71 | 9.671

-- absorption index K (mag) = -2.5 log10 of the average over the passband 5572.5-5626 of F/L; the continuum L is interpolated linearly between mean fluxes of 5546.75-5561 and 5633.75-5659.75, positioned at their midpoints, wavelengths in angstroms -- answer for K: 0.02 mag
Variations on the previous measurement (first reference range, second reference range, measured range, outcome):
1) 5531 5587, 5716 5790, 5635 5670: 0.046 mag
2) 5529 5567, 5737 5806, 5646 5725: 0.044 mag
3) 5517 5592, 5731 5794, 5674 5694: 0.025 mag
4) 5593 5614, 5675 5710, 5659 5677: -0.006 mag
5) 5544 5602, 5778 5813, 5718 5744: -0.027 mag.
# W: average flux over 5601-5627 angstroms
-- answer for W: 9.02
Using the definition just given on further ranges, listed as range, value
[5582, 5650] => 8.88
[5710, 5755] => 9.44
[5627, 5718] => 8.97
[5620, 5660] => 8.93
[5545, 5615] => 8.94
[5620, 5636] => 9.01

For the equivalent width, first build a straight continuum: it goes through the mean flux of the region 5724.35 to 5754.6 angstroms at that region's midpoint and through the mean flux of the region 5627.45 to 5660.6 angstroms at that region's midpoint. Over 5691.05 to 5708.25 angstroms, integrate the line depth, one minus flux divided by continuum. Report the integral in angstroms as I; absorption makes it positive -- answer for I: 0.8 angstroms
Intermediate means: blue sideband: 8.93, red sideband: 9.59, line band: 8.87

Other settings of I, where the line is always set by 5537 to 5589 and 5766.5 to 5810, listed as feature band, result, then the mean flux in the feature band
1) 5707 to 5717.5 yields 0.62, 8.8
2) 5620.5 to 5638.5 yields 0.34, 9.01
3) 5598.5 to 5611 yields 0.24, 8.96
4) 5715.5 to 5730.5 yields -0.04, 9.41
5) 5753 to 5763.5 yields -0.06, 9.52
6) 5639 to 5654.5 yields 0.51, 8.92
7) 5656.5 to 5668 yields 0.51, 8.85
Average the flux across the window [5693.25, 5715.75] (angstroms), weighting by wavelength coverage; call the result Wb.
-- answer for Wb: 8.83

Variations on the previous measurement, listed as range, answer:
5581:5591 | 8.68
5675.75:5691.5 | 9.17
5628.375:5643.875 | 9.02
